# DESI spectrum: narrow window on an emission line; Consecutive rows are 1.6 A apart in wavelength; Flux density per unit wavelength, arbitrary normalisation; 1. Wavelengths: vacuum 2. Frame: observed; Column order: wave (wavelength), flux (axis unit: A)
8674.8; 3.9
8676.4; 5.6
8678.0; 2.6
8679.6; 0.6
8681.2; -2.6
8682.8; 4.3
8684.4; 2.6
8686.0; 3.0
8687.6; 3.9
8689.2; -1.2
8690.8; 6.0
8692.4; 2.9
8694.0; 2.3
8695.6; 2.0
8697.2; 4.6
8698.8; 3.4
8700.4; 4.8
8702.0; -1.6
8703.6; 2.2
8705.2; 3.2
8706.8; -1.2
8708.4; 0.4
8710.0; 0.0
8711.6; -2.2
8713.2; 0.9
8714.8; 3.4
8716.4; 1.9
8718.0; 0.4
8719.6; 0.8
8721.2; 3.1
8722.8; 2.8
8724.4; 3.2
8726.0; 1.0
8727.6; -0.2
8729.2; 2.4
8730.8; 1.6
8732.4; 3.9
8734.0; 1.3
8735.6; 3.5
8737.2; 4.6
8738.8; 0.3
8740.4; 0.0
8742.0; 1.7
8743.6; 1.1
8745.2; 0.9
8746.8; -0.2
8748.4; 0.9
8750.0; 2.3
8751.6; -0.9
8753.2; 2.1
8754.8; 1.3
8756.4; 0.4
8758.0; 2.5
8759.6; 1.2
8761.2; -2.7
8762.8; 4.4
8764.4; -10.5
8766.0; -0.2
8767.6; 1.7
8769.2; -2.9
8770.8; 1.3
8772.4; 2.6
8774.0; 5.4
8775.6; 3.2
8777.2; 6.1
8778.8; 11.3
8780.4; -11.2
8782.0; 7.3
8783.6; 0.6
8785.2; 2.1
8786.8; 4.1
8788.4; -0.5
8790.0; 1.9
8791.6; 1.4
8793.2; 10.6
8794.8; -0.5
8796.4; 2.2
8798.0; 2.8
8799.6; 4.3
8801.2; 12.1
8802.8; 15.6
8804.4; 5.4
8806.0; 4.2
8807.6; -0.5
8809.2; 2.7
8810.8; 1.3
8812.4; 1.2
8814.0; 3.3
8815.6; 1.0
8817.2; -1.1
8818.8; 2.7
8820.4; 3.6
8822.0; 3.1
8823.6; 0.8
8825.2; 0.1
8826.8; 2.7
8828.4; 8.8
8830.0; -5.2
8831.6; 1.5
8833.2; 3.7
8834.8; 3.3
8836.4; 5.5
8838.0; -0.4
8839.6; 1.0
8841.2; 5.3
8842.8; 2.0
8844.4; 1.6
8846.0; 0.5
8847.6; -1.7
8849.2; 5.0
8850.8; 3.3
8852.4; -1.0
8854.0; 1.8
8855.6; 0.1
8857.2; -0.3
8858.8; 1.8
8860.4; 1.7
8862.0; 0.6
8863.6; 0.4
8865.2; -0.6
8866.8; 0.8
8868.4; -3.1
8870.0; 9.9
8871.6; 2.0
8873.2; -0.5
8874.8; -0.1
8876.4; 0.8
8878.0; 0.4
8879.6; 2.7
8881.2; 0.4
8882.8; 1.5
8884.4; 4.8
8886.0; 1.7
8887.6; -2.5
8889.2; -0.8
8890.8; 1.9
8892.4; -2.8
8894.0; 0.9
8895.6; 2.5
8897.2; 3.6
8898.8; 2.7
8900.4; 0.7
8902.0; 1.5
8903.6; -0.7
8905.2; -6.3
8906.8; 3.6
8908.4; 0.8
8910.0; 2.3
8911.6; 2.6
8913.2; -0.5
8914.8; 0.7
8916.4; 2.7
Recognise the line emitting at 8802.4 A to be Hbeta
